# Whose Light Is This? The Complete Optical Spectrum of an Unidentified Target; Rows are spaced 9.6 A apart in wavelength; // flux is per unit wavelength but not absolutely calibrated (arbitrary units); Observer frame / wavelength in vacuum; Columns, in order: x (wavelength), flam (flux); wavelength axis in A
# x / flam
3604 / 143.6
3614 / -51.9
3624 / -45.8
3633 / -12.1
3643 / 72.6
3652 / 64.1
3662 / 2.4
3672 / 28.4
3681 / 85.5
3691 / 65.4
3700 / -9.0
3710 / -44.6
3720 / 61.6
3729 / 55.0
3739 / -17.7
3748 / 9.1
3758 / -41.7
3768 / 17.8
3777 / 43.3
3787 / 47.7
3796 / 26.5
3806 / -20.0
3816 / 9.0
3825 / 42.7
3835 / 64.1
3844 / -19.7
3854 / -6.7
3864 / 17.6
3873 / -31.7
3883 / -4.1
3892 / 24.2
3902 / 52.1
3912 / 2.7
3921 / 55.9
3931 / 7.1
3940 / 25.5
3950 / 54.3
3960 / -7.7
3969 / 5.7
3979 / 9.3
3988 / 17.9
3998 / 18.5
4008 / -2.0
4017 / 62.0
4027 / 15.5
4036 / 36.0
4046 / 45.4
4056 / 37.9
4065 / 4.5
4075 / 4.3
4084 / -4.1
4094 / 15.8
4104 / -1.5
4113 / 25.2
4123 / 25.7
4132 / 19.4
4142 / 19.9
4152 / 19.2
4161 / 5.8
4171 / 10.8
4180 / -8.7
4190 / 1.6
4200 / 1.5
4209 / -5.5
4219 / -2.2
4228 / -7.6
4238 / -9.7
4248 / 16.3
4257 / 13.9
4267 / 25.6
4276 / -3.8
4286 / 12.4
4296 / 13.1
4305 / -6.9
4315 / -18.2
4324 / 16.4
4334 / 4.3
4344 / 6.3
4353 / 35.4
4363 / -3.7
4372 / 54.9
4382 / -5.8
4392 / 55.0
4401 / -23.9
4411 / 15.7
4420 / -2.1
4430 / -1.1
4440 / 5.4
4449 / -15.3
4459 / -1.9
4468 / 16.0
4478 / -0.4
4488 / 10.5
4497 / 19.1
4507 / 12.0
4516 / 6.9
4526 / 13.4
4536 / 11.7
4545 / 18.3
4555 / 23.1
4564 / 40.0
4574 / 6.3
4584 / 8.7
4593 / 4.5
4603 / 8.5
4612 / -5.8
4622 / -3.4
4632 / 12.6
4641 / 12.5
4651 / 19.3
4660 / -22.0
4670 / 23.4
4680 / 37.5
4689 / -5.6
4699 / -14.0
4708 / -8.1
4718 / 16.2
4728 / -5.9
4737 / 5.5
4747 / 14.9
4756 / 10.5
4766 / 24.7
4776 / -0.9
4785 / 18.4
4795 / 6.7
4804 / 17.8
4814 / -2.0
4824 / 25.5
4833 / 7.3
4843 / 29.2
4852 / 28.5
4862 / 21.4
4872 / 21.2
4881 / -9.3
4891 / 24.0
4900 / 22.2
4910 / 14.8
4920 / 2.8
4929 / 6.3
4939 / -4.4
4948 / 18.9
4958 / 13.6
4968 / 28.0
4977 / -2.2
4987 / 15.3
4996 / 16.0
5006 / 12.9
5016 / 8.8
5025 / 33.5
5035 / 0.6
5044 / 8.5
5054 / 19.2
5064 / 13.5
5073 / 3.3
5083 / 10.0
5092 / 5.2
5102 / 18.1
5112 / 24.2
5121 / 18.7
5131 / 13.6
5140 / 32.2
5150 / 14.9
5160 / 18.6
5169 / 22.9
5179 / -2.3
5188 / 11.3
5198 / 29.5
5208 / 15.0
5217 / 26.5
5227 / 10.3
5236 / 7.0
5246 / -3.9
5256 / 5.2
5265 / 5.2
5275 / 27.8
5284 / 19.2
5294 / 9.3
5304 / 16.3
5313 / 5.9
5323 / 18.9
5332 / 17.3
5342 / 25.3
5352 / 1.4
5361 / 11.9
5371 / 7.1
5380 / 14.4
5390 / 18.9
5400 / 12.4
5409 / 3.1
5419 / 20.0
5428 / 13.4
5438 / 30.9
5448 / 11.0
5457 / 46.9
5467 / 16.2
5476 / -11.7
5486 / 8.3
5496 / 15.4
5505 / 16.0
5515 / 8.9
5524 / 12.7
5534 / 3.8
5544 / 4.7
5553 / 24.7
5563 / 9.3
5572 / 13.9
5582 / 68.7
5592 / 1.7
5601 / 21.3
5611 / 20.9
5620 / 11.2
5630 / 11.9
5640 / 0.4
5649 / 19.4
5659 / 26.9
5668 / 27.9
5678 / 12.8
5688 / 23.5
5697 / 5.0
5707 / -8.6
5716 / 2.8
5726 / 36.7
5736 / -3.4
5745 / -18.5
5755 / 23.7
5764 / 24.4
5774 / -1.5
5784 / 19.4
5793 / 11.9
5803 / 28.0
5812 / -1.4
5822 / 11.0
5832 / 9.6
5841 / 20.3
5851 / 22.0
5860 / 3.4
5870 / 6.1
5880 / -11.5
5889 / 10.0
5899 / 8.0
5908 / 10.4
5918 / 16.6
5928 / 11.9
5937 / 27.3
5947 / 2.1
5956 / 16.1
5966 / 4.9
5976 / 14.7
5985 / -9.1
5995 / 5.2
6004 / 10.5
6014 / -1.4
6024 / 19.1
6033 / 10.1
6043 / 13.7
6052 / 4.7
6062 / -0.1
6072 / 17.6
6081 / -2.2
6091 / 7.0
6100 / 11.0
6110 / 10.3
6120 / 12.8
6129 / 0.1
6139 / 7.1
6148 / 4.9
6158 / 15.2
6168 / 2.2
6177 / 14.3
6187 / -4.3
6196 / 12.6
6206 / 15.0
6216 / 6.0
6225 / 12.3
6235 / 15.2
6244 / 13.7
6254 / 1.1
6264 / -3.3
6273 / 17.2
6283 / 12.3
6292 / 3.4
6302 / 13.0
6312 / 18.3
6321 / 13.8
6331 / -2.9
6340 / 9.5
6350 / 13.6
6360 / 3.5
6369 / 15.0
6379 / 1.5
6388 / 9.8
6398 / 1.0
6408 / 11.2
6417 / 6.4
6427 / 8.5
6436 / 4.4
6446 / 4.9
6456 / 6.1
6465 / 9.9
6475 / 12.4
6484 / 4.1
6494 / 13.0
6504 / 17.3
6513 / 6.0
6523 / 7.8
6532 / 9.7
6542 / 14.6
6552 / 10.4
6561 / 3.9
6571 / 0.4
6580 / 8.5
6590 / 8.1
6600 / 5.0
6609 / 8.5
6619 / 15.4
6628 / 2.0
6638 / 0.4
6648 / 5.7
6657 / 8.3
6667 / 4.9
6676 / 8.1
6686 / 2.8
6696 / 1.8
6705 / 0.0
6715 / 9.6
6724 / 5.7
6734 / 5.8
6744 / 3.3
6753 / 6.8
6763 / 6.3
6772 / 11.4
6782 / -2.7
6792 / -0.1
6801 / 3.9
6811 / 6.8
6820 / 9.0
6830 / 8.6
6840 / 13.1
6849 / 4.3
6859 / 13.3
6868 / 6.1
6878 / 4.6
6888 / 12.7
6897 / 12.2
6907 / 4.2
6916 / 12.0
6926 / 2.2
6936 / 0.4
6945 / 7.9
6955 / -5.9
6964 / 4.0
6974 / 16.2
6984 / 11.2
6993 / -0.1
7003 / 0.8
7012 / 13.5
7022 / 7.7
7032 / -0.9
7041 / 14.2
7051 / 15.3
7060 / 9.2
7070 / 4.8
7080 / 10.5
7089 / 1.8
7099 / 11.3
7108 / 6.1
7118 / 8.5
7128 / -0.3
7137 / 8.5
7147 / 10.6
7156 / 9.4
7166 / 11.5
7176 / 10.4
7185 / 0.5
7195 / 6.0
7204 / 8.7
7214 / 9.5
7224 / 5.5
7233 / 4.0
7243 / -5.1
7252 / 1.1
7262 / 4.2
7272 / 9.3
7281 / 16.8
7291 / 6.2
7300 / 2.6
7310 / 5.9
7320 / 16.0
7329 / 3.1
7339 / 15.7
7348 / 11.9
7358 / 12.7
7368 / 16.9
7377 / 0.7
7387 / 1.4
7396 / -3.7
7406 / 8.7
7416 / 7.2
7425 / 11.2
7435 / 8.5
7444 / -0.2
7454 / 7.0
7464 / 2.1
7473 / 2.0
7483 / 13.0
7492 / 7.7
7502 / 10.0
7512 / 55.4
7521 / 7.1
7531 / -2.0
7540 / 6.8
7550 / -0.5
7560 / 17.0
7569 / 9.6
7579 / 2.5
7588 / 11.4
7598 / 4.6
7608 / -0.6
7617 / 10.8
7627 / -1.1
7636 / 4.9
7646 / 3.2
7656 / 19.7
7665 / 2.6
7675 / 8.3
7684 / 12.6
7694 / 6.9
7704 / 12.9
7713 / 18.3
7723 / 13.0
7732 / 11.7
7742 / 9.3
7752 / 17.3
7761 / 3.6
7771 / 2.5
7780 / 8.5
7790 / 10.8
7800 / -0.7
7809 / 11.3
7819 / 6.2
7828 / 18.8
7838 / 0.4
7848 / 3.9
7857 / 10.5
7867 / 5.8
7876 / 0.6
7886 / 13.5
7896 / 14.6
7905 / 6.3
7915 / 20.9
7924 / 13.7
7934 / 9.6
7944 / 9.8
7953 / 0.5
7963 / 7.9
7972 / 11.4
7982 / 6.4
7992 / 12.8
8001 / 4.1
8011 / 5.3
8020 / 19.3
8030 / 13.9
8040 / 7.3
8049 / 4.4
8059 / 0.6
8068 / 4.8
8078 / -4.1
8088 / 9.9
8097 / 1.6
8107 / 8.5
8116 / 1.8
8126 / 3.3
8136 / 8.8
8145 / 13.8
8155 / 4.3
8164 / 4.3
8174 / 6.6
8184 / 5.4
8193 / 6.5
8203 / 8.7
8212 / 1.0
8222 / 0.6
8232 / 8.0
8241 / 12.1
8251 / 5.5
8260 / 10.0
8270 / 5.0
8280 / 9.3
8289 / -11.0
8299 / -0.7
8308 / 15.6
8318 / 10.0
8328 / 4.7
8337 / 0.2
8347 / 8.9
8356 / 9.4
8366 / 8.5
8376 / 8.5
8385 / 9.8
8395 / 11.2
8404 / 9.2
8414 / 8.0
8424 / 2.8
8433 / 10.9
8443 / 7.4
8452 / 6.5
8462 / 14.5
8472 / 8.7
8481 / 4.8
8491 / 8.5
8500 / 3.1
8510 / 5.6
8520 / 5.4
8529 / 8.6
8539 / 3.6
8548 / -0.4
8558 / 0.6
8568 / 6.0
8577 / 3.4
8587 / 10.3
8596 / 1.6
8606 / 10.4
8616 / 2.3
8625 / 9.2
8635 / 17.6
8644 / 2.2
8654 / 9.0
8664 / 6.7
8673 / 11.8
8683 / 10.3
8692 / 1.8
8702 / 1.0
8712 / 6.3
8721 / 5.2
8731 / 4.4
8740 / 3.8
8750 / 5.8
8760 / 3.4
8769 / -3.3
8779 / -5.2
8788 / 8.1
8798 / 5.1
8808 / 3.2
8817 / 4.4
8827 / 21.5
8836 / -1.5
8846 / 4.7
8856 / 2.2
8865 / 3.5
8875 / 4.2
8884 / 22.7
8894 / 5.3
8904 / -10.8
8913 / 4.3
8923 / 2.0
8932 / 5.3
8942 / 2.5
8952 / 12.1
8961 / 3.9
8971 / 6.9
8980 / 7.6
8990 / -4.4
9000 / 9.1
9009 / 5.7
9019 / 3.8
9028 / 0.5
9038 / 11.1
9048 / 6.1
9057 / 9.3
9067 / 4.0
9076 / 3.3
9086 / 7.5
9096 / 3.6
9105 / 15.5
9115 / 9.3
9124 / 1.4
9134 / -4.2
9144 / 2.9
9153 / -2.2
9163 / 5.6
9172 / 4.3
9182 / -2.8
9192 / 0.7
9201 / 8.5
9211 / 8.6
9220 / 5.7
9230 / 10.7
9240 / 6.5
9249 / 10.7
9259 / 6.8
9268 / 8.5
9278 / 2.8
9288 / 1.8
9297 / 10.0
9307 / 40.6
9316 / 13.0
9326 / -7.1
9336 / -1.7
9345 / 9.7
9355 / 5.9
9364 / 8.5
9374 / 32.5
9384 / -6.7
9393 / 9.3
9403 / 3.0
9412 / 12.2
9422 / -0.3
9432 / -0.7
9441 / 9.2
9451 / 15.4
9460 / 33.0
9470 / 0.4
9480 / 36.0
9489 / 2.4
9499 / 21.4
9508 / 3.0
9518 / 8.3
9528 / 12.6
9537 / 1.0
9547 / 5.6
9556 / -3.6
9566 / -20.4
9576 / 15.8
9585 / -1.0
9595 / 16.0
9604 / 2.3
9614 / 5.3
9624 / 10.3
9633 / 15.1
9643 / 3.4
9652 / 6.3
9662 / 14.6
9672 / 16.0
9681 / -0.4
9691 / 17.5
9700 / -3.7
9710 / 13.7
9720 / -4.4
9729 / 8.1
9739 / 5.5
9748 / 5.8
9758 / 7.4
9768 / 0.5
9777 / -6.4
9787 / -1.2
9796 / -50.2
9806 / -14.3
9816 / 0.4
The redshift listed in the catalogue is 0.14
